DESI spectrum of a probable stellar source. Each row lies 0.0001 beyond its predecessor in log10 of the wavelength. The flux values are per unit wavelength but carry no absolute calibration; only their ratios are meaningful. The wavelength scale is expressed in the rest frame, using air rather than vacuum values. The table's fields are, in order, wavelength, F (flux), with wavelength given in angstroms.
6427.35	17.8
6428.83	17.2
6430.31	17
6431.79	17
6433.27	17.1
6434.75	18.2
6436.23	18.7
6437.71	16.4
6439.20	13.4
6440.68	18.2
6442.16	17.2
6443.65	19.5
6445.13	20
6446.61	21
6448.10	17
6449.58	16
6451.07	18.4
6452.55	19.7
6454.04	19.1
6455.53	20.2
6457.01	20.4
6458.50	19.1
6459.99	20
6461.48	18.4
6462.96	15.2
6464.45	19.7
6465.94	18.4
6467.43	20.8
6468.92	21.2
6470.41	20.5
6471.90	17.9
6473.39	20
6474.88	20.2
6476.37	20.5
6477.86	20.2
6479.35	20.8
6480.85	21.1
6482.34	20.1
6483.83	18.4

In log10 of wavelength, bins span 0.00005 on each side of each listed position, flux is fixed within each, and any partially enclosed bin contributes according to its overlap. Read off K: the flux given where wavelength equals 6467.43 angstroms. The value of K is 20.8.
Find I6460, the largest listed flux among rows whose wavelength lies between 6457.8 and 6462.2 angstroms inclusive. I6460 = 20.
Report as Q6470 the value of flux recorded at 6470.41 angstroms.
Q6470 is 20.5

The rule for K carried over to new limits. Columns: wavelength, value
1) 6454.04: 19.1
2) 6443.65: 19.5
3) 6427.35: 17.8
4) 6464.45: 19.7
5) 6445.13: 20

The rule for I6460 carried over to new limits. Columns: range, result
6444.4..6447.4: 21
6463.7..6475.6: 21.2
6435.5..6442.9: 18.7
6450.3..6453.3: 19.7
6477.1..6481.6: 21.1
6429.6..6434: 17.1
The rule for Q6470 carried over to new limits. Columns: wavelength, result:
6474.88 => 20.2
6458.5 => 19.1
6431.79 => 17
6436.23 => 18.7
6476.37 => 20.5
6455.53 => 20.2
